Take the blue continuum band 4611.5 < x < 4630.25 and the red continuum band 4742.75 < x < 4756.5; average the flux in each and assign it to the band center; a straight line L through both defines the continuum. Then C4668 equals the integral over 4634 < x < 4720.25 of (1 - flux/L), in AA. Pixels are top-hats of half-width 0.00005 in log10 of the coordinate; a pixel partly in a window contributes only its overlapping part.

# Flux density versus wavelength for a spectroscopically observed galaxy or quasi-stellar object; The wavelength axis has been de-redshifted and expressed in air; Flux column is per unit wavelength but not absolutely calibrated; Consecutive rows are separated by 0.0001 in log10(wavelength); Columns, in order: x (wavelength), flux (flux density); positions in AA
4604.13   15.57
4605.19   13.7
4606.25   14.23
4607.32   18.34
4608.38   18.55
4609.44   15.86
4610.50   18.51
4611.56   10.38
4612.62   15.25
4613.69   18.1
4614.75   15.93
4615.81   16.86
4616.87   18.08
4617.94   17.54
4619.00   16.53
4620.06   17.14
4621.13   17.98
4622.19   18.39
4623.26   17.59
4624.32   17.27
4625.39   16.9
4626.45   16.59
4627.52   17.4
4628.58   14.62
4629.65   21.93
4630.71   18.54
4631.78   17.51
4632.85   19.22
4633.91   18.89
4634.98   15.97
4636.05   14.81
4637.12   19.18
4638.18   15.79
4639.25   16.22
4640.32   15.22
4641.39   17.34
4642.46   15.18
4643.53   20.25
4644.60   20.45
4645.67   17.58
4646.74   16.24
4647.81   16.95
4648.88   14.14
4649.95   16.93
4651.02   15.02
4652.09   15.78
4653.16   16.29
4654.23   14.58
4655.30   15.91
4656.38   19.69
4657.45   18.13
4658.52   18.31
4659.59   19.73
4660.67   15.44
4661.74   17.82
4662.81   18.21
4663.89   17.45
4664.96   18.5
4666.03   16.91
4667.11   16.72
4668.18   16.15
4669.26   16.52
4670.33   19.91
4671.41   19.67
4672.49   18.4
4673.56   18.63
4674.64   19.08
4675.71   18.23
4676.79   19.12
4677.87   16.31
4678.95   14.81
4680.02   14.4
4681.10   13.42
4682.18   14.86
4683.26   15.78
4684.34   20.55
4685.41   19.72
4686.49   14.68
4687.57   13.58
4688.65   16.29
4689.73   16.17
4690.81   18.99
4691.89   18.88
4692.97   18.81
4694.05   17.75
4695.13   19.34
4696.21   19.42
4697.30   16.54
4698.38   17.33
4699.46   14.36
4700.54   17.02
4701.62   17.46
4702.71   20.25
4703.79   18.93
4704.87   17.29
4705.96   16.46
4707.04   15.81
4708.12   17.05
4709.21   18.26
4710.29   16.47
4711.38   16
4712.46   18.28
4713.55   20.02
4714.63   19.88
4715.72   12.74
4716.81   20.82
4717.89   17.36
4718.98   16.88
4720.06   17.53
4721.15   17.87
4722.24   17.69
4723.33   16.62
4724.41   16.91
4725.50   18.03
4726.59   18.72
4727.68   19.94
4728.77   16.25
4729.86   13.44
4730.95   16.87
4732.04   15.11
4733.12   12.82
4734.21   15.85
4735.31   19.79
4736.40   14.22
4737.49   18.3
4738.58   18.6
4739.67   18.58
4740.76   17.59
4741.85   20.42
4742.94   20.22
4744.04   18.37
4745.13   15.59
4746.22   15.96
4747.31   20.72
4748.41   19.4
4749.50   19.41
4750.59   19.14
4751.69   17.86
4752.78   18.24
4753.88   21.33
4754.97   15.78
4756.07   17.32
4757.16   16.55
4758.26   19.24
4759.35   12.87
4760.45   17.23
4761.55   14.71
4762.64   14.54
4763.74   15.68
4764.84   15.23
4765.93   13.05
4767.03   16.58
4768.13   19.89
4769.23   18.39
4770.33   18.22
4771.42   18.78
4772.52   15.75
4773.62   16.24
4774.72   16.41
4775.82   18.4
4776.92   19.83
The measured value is 2.0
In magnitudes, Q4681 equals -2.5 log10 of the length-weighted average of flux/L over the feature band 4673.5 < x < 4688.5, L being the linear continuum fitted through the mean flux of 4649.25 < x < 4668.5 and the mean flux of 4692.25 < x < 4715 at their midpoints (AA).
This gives 0.05 mag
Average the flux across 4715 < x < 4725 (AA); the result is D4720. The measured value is 17.2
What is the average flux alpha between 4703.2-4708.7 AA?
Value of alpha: 17.1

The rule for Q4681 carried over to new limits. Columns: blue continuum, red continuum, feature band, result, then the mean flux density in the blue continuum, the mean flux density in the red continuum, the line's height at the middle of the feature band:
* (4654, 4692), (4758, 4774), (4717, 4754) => -0.06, 17.3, 16.4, 16.7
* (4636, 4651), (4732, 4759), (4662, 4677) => -0.06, 16.9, 17.9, 17.1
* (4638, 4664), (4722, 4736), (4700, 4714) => -0.05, 17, 16.7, 16.8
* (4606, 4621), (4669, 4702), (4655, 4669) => -0.03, 16.6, 17.3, 17.1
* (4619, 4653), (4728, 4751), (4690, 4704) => -0.04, 17.2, 17.5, 17.4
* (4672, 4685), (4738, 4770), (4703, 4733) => 0.00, 17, 17.5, 17.3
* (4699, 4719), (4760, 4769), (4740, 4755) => -0.14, 17.5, 15.9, 16.4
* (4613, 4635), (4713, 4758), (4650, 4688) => 0.03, 17.6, 17.7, 17.6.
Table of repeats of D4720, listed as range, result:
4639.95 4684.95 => 17.2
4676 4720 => 17.2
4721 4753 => 17.6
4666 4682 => 17.2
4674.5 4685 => 16.6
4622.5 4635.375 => 17.7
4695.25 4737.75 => 17.2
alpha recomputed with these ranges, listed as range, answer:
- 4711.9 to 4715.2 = 19.3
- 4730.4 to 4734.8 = 15.2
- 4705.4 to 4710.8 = 16.8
